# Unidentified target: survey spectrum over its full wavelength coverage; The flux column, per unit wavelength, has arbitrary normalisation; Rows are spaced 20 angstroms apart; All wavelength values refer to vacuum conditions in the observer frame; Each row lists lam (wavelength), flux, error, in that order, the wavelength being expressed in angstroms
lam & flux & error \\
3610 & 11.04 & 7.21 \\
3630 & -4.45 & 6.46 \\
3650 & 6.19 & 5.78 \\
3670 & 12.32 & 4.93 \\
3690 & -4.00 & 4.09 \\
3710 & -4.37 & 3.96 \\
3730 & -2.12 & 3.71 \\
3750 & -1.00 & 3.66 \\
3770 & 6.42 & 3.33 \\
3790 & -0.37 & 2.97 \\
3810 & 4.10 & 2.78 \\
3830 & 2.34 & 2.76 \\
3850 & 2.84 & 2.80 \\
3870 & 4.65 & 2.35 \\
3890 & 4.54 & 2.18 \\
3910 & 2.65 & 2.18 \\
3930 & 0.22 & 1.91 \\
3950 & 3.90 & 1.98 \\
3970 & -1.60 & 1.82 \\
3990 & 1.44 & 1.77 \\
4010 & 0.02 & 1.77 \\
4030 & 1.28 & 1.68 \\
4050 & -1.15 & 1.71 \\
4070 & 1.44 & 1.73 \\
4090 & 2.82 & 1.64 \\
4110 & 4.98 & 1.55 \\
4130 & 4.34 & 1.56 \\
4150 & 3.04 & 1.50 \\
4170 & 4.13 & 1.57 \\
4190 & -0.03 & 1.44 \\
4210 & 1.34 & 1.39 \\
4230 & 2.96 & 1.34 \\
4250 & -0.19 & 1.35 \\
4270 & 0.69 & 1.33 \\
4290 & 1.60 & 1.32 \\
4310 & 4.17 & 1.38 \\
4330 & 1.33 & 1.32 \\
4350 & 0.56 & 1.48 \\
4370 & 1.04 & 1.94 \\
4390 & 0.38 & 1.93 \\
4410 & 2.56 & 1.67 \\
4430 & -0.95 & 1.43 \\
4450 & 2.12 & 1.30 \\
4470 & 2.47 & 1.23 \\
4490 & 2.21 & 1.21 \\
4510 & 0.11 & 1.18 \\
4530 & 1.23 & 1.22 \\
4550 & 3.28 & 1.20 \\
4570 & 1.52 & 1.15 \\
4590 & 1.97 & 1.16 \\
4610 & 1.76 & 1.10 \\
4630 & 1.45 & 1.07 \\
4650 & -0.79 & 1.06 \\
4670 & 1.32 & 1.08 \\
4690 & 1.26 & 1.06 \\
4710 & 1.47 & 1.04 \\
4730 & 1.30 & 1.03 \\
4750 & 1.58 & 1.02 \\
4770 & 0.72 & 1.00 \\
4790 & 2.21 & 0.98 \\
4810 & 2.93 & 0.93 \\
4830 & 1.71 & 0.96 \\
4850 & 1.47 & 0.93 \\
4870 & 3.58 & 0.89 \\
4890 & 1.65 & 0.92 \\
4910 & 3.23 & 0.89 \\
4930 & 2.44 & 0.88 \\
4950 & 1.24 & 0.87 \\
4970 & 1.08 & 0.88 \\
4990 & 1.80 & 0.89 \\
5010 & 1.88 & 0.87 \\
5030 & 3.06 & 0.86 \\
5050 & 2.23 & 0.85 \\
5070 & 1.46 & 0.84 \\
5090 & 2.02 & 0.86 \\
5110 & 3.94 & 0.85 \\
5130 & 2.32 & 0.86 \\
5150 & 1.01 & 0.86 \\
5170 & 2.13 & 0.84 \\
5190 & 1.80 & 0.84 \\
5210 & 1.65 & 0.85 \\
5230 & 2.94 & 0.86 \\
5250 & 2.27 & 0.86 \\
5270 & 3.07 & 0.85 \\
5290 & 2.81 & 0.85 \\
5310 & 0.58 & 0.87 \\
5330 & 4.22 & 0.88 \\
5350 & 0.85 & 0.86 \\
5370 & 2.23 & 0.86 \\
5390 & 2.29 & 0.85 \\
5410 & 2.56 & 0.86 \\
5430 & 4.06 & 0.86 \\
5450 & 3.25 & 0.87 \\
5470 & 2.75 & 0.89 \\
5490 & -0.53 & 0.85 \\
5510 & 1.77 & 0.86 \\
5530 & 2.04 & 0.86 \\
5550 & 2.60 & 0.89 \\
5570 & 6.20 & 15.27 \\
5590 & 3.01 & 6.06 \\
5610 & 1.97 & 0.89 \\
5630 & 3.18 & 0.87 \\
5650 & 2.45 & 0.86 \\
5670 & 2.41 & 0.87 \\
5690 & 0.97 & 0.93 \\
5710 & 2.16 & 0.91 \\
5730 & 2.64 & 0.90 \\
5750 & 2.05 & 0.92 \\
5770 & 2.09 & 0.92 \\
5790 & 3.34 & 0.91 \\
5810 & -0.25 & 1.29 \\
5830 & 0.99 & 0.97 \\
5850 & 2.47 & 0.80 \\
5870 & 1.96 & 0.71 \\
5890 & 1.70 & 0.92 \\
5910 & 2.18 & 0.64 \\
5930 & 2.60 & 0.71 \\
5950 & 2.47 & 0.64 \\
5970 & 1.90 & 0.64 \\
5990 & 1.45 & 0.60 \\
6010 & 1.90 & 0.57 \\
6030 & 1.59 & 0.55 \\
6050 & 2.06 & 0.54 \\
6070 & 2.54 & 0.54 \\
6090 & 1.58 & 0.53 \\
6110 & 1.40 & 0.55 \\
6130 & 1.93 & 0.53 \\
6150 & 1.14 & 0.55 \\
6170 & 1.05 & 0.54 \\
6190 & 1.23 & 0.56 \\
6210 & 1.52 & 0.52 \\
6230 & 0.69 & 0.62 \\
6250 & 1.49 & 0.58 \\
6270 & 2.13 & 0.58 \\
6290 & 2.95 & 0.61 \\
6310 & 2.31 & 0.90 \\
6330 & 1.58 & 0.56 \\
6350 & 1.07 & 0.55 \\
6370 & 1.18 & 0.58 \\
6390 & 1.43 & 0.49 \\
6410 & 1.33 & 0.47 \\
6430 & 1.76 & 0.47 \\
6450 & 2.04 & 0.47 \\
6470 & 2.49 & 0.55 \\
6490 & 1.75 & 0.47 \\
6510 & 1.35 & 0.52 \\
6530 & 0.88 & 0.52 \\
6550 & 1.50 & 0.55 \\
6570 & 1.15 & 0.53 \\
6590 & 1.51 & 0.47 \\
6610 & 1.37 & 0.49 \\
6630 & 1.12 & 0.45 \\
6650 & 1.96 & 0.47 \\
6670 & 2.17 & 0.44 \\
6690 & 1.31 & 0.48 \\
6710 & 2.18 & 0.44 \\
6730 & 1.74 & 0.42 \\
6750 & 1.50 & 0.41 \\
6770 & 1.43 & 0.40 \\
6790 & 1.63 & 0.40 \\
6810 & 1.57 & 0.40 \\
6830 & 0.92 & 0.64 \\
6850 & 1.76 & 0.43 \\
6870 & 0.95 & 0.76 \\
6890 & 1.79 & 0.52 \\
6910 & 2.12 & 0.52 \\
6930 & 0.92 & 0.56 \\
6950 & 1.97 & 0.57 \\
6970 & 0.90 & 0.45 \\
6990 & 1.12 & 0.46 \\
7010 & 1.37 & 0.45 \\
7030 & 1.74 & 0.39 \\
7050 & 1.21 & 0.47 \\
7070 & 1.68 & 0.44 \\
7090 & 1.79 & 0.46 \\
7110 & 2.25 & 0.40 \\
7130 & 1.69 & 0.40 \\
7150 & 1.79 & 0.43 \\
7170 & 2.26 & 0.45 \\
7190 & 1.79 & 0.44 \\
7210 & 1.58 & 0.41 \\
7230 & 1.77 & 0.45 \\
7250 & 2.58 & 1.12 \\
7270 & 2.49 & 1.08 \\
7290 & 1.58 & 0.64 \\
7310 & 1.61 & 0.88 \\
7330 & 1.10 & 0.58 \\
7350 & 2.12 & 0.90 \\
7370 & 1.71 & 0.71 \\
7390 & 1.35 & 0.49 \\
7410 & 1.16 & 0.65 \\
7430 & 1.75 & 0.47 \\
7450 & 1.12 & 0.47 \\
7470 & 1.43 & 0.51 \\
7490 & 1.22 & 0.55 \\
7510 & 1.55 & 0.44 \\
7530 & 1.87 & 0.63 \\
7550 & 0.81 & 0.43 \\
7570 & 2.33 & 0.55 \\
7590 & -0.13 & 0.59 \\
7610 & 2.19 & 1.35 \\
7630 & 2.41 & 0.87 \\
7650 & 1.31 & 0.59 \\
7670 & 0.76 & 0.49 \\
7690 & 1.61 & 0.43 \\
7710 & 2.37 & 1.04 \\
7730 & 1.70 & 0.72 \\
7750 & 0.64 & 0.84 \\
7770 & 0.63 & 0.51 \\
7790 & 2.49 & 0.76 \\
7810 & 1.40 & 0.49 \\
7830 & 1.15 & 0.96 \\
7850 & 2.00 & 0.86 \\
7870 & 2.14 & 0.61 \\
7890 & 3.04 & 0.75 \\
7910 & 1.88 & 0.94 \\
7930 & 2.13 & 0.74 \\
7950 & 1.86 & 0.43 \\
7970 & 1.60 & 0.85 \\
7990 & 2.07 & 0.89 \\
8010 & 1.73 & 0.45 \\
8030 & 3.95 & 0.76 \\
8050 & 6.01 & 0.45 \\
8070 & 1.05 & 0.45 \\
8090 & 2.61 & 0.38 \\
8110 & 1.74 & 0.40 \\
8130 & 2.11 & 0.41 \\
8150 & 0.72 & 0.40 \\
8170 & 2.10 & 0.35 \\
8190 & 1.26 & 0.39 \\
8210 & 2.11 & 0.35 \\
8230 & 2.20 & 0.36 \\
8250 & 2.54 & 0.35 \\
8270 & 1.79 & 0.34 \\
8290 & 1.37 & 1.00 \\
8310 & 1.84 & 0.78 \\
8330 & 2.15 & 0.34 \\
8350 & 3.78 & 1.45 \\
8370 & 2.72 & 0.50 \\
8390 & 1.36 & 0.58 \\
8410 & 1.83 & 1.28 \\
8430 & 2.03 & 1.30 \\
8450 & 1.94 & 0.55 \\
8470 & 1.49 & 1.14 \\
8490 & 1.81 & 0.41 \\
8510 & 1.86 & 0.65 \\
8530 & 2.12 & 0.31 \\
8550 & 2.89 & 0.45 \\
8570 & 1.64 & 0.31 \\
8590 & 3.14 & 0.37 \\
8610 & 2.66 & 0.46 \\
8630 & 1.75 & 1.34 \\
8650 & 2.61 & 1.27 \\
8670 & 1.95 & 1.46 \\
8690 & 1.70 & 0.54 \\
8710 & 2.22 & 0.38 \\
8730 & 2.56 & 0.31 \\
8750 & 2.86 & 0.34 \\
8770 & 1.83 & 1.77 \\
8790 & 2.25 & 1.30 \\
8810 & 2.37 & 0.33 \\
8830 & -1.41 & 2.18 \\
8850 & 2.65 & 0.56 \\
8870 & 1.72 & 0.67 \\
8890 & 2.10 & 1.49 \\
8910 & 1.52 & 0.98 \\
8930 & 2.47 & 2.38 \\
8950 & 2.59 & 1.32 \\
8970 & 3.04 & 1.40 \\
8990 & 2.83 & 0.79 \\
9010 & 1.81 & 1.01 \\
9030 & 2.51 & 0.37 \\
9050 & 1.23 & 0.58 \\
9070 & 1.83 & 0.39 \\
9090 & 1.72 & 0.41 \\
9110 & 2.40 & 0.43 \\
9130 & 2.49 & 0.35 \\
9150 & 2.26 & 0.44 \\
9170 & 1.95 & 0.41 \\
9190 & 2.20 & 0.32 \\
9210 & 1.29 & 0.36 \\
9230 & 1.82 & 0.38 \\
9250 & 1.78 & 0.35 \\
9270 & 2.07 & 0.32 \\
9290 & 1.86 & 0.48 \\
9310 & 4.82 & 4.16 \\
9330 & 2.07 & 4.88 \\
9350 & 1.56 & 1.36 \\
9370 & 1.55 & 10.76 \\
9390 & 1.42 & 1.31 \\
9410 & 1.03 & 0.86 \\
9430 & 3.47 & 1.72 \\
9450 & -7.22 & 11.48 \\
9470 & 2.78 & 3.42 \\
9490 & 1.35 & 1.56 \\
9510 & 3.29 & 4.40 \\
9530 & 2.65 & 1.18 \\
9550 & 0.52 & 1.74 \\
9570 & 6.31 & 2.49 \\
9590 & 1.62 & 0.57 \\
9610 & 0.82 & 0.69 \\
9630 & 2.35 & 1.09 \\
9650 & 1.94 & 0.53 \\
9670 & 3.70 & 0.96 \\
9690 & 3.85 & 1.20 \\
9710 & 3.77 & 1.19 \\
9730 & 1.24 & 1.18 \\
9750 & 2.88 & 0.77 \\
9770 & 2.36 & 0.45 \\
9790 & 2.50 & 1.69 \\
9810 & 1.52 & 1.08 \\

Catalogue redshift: 1.16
